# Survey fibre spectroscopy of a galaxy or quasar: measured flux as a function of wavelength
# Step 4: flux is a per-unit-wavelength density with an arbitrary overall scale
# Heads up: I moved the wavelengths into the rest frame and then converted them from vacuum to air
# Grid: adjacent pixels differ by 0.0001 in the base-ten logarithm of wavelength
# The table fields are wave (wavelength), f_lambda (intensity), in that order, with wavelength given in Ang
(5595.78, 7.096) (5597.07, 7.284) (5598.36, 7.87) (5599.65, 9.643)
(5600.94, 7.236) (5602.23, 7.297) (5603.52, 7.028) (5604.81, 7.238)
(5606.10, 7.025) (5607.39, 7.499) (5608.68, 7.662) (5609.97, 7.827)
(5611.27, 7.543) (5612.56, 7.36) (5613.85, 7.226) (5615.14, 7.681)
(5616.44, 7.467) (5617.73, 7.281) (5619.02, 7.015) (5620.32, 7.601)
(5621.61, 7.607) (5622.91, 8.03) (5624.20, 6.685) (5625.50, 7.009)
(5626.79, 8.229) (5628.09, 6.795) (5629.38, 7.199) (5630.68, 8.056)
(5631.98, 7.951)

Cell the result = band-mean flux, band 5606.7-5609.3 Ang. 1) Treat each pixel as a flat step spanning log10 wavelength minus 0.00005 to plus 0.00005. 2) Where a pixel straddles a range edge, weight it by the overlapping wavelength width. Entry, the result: 7.58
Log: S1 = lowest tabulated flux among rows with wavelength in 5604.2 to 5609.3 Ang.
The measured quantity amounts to 7.025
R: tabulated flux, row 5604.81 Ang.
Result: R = 7.238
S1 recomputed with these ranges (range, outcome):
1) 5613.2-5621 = 7.015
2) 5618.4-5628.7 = 6.685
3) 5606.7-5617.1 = 7.226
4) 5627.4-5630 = 6.795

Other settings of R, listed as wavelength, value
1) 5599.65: 9.643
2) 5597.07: 7.284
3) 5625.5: 7.009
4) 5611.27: 7.543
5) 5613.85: 7.226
